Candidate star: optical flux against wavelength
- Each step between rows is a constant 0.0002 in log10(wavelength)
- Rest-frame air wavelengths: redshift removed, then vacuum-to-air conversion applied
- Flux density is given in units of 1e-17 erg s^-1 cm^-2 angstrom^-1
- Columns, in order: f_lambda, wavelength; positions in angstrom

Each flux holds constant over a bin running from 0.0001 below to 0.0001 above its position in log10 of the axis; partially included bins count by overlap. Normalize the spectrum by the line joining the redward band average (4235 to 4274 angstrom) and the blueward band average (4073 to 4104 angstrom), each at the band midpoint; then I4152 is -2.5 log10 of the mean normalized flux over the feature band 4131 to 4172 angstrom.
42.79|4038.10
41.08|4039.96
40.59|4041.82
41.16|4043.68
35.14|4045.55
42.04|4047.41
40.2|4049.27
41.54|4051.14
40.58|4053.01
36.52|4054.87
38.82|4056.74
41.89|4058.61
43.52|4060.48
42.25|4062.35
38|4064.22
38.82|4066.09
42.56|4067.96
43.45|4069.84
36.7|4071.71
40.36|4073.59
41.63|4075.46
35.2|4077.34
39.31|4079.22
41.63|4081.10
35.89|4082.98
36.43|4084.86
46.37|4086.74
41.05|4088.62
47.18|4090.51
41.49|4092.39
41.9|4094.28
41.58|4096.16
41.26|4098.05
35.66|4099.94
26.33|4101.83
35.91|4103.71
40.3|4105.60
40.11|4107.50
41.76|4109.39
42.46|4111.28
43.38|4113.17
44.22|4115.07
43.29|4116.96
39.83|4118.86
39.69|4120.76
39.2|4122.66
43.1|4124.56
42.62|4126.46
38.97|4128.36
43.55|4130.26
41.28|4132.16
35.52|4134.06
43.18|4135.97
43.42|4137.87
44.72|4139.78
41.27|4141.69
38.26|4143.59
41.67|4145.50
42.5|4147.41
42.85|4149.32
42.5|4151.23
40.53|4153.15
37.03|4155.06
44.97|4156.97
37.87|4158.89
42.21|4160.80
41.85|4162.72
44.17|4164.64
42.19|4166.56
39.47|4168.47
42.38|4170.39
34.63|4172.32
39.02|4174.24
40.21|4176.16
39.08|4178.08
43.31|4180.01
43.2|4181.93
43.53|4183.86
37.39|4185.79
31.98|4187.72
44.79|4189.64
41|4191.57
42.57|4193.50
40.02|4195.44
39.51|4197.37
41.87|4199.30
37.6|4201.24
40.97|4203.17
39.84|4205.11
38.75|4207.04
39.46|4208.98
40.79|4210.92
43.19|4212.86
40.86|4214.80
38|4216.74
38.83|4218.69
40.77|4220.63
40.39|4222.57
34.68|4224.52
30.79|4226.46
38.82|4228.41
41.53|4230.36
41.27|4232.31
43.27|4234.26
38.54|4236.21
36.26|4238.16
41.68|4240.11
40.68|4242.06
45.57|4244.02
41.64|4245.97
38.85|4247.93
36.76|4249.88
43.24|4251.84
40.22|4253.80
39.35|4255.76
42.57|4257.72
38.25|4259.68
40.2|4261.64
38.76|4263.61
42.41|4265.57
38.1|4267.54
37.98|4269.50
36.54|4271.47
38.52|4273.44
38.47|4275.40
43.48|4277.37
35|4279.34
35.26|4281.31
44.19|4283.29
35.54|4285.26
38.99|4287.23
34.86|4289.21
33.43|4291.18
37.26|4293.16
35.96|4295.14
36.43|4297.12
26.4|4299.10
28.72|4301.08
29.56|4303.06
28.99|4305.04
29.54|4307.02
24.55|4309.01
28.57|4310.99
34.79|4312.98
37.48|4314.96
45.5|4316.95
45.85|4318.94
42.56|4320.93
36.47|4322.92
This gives -0.05 mag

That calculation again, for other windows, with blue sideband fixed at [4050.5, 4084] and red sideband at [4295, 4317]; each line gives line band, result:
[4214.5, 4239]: -0.13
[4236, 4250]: -0.19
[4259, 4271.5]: -0.19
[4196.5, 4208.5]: -0.13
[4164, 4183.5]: -0.13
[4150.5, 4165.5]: -0.13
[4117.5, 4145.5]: -0.10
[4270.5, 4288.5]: -0.18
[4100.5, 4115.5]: -0.02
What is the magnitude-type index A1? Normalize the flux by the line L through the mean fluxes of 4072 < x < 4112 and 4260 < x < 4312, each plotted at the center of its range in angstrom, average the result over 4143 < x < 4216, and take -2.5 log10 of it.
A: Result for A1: -0.08 mag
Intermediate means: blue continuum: 39.6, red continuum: 35.3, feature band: 40.6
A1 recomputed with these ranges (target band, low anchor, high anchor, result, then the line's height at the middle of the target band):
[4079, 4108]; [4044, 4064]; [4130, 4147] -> 0.033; 40.8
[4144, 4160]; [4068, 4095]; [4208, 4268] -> -0.022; 40.3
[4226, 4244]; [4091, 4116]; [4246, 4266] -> 0.007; 40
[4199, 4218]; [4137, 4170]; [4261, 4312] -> -0.029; 39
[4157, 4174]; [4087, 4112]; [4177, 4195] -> -0.006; 40.5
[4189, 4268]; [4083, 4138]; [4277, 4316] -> -0.108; 36.3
